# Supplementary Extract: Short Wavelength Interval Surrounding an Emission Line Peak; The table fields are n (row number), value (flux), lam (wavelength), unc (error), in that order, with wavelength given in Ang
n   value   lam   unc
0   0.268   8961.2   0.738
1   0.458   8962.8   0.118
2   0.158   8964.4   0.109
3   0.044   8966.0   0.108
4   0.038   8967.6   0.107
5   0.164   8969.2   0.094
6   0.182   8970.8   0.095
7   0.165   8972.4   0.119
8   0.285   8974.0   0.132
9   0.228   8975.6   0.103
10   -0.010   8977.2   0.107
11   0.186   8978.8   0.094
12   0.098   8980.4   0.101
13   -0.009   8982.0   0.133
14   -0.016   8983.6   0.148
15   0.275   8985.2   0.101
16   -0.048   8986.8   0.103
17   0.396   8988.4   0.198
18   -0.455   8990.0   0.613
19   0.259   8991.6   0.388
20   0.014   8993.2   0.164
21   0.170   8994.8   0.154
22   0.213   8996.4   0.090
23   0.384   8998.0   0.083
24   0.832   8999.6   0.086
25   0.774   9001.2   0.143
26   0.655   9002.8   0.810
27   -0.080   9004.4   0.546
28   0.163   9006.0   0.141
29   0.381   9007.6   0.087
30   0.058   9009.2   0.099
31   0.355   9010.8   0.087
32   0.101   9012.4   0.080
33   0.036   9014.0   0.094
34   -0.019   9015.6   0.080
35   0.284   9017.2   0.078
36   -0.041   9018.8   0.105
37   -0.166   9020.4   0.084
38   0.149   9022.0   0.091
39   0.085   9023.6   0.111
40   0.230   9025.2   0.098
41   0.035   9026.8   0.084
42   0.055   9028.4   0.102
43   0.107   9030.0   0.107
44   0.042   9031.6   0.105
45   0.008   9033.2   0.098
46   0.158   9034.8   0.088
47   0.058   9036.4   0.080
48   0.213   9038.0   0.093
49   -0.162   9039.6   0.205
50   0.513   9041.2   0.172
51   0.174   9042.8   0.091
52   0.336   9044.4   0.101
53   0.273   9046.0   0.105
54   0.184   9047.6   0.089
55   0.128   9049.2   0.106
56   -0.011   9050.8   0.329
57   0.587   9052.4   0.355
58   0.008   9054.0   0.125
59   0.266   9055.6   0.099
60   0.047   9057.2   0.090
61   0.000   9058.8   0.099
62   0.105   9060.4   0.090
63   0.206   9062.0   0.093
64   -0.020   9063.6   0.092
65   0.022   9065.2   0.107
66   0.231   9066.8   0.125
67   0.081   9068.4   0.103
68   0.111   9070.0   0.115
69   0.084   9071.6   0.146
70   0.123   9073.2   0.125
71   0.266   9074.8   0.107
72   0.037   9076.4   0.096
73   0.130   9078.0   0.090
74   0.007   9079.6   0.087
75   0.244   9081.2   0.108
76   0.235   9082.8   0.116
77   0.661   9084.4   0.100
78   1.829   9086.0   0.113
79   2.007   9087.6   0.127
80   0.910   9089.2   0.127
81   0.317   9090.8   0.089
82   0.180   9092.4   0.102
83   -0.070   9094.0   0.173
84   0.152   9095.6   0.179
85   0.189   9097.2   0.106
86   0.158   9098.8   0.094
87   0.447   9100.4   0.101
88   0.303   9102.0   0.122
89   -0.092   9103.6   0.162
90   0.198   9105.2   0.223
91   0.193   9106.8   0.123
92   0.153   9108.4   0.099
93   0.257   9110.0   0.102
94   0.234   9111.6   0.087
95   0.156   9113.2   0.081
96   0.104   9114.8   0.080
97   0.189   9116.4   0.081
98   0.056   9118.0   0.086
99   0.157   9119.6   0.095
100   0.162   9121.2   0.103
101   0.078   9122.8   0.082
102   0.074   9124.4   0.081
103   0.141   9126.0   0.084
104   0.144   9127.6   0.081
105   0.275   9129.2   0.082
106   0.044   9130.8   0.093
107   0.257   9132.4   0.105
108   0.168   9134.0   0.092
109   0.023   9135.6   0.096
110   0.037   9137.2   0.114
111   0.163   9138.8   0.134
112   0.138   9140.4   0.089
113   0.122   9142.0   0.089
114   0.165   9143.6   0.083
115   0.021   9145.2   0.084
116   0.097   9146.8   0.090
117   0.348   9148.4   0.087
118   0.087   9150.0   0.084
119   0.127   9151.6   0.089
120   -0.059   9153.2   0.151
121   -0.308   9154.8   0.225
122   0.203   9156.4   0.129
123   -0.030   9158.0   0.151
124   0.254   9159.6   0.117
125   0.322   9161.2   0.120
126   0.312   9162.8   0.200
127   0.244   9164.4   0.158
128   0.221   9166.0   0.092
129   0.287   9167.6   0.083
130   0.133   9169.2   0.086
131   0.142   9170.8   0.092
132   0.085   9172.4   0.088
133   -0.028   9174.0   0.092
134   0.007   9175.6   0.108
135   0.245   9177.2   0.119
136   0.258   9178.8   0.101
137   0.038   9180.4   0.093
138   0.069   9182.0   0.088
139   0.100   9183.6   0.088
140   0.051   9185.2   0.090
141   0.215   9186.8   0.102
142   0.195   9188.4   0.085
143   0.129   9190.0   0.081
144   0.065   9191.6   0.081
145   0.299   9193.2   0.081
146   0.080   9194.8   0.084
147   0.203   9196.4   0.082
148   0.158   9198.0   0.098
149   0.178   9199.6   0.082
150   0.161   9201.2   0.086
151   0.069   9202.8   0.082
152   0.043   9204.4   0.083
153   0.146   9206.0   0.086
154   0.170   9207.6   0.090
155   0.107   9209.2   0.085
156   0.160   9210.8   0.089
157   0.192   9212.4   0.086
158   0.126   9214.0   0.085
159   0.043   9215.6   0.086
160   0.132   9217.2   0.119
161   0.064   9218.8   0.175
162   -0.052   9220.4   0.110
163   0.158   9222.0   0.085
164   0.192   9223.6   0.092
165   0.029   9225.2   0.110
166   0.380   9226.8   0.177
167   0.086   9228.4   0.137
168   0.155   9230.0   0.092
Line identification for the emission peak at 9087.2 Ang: [O III] 5007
